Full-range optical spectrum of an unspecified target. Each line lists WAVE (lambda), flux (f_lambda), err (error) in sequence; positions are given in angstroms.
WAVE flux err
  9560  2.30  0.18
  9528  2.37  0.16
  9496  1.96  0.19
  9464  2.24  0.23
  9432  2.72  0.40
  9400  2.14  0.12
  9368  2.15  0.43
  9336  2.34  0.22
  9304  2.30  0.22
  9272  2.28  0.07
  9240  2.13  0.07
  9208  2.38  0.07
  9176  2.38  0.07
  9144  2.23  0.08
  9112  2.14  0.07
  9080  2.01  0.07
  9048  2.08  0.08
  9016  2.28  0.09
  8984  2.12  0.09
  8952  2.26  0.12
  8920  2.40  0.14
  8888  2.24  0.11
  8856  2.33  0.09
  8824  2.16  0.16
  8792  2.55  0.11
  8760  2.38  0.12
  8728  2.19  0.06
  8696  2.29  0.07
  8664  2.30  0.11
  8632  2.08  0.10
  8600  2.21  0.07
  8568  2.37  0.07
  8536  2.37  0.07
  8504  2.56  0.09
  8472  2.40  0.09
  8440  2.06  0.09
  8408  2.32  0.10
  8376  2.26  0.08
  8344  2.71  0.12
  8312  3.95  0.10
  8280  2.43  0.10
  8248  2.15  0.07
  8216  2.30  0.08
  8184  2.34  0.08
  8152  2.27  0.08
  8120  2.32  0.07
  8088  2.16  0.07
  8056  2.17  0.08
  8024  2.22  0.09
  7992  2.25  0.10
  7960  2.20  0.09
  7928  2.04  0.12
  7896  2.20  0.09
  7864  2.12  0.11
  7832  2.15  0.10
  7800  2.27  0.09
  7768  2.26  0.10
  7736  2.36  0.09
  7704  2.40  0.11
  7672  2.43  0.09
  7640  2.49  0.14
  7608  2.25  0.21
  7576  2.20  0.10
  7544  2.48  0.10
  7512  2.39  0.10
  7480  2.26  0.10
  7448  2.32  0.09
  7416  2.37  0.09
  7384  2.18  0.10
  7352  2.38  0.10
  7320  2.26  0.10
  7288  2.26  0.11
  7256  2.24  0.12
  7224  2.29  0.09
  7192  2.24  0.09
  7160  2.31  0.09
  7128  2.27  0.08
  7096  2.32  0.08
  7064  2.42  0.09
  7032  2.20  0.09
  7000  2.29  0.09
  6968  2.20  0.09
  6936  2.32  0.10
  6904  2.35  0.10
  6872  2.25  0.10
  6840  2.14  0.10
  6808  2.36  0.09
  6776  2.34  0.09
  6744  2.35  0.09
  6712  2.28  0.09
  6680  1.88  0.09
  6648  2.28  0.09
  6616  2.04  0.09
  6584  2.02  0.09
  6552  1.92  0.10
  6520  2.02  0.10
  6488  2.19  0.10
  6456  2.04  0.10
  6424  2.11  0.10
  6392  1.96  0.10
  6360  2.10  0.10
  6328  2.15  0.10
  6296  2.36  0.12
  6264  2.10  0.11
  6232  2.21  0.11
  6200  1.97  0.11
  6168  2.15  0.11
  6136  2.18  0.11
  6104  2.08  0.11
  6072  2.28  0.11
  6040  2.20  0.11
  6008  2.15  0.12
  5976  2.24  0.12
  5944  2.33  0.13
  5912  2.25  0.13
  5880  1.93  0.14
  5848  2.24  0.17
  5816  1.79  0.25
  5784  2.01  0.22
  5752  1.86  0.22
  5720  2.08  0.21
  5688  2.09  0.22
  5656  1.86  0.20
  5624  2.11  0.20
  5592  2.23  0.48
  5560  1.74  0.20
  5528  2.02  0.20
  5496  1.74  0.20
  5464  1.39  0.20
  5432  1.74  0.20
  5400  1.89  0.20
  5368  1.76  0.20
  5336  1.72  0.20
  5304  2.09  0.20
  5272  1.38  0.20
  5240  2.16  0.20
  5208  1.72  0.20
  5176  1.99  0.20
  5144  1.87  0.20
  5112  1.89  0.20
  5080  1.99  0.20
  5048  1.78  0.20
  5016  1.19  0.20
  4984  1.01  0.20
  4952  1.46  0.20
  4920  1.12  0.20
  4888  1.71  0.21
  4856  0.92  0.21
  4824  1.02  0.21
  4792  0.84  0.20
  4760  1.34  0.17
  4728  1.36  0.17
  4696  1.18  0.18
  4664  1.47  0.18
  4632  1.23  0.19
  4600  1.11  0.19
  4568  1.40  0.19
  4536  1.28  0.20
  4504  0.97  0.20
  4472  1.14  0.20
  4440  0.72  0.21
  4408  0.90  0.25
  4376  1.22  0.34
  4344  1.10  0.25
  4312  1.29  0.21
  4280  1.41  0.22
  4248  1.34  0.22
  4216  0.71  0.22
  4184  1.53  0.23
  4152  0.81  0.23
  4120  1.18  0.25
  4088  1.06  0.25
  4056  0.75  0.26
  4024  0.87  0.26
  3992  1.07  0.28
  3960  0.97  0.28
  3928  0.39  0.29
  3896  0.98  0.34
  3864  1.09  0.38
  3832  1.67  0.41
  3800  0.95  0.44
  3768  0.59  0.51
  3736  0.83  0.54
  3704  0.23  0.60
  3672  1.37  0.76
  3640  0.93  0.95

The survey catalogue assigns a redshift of 0.267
